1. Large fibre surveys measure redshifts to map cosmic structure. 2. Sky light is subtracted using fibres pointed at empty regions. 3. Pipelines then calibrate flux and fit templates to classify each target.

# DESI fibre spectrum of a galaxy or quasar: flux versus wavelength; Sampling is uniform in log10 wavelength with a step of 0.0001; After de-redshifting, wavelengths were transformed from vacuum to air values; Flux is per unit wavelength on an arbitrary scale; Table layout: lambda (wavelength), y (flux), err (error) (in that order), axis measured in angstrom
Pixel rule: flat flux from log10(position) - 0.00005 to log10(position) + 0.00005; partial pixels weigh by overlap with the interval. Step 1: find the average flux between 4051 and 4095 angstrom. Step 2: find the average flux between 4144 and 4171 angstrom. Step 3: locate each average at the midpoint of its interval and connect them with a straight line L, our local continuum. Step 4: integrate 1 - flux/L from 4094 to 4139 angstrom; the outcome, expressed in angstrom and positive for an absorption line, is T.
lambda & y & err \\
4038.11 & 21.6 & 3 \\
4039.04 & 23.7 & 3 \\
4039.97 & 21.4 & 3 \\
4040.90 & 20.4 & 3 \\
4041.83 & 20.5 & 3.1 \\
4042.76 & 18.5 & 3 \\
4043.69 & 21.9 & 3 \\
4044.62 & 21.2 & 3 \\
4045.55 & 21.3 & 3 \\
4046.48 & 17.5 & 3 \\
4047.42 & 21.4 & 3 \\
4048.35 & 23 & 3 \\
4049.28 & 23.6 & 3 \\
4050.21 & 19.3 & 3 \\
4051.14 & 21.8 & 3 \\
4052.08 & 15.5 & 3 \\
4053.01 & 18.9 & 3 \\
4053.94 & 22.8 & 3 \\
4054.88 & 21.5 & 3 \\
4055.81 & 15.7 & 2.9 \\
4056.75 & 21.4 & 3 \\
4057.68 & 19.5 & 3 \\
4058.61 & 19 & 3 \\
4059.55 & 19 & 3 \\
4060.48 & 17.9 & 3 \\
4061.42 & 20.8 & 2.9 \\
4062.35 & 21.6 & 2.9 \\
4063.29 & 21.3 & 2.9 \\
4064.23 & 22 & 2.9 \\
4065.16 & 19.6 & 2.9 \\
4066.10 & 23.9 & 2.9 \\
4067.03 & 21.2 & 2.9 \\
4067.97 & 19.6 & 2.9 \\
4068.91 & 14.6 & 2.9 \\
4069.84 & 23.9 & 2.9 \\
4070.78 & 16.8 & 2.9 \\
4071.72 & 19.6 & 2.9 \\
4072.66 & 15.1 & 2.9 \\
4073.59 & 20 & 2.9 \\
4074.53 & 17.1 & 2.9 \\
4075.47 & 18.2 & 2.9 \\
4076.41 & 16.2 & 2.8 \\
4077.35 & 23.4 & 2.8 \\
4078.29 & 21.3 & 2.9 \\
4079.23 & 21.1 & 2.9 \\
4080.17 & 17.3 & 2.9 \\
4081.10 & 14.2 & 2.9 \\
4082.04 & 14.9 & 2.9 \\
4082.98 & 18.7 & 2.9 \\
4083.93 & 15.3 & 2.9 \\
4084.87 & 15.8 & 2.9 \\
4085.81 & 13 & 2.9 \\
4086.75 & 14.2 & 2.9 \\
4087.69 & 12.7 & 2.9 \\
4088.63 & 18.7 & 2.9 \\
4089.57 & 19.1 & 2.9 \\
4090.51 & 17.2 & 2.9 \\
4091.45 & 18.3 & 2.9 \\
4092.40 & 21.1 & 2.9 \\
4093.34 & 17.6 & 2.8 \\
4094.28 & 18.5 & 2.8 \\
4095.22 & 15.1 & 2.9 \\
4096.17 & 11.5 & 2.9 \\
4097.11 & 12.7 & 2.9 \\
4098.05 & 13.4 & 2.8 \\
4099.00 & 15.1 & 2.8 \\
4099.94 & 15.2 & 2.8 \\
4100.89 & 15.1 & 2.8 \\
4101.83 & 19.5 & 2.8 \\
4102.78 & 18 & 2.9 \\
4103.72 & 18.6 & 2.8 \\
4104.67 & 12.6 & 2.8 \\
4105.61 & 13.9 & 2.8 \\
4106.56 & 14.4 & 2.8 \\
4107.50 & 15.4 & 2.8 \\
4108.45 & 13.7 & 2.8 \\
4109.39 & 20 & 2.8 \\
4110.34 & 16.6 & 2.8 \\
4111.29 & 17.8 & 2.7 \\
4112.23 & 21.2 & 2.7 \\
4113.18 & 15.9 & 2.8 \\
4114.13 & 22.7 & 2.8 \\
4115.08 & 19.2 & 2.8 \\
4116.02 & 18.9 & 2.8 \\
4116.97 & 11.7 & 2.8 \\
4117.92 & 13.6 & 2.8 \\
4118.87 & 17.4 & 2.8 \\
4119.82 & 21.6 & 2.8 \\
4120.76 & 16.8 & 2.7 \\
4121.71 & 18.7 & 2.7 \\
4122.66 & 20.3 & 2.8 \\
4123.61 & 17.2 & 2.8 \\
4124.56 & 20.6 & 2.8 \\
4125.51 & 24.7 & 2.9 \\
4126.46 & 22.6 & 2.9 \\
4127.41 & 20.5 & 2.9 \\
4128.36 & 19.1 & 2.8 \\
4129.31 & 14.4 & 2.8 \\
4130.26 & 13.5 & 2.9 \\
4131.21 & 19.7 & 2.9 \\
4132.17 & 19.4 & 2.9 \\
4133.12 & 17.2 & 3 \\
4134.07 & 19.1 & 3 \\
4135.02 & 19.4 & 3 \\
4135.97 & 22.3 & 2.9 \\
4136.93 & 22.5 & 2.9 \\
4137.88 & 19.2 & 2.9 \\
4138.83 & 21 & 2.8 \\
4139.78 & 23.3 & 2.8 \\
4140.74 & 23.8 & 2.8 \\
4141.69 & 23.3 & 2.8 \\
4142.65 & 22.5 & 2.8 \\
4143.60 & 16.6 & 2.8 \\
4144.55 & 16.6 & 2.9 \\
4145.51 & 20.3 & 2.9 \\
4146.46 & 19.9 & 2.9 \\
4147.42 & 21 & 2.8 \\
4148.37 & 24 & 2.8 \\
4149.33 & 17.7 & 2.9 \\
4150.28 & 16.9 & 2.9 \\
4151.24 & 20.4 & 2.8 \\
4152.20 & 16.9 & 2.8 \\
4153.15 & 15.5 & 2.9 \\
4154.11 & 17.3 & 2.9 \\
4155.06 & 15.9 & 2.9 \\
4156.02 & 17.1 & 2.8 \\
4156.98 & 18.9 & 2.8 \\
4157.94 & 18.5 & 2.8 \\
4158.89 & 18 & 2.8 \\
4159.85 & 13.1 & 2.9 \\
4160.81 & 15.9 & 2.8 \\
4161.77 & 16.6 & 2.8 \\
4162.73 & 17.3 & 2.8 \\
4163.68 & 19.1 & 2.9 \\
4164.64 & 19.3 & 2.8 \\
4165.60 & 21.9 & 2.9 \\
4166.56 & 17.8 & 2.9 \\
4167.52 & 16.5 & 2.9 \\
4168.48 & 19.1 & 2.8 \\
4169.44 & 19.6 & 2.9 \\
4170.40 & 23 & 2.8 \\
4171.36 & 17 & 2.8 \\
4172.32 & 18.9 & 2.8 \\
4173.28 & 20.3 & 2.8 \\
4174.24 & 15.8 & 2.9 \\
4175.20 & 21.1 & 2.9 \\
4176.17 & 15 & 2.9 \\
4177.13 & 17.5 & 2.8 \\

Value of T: 2.0 angstrom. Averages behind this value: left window 18.6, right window 18.4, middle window 17.6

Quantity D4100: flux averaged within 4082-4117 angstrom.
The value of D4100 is 16.5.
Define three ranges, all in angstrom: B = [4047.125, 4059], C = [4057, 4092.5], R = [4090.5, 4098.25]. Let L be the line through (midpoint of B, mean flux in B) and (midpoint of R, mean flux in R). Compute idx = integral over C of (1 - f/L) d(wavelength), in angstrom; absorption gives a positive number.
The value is -0.7 angstrom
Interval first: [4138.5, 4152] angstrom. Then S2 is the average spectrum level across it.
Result 20.4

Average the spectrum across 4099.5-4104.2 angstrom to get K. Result 17.3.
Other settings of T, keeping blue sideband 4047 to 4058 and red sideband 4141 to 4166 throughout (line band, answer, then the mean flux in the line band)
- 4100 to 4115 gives 1.8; 17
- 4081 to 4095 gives 2.2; 16.7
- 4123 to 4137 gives -0.3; 19.4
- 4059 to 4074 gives 0.2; 19.8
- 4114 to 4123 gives 0.6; 17.9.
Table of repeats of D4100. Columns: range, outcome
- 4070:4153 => 18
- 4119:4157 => 19.4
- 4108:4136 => 18.5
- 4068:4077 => 18.1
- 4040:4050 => 20.9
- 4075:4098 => 16.9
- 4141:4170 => 18.5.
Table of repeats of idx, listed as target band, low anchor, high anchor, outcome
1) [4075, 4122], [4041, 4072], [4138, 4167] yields 6.6 angstrom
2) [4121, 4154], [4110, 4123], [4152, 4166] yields -3.6 angstrom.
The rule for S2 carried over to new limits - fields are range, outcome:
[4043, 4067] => 20.5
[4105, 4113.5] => 16.5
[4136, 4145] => 21.1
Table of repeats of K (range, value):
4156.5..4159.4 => 18.4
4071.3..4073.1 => 17.3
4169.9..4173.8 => 19.8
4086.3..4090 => 16.2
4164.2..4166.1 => 20.6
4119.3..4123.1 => 19.3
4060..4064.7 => 20.7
